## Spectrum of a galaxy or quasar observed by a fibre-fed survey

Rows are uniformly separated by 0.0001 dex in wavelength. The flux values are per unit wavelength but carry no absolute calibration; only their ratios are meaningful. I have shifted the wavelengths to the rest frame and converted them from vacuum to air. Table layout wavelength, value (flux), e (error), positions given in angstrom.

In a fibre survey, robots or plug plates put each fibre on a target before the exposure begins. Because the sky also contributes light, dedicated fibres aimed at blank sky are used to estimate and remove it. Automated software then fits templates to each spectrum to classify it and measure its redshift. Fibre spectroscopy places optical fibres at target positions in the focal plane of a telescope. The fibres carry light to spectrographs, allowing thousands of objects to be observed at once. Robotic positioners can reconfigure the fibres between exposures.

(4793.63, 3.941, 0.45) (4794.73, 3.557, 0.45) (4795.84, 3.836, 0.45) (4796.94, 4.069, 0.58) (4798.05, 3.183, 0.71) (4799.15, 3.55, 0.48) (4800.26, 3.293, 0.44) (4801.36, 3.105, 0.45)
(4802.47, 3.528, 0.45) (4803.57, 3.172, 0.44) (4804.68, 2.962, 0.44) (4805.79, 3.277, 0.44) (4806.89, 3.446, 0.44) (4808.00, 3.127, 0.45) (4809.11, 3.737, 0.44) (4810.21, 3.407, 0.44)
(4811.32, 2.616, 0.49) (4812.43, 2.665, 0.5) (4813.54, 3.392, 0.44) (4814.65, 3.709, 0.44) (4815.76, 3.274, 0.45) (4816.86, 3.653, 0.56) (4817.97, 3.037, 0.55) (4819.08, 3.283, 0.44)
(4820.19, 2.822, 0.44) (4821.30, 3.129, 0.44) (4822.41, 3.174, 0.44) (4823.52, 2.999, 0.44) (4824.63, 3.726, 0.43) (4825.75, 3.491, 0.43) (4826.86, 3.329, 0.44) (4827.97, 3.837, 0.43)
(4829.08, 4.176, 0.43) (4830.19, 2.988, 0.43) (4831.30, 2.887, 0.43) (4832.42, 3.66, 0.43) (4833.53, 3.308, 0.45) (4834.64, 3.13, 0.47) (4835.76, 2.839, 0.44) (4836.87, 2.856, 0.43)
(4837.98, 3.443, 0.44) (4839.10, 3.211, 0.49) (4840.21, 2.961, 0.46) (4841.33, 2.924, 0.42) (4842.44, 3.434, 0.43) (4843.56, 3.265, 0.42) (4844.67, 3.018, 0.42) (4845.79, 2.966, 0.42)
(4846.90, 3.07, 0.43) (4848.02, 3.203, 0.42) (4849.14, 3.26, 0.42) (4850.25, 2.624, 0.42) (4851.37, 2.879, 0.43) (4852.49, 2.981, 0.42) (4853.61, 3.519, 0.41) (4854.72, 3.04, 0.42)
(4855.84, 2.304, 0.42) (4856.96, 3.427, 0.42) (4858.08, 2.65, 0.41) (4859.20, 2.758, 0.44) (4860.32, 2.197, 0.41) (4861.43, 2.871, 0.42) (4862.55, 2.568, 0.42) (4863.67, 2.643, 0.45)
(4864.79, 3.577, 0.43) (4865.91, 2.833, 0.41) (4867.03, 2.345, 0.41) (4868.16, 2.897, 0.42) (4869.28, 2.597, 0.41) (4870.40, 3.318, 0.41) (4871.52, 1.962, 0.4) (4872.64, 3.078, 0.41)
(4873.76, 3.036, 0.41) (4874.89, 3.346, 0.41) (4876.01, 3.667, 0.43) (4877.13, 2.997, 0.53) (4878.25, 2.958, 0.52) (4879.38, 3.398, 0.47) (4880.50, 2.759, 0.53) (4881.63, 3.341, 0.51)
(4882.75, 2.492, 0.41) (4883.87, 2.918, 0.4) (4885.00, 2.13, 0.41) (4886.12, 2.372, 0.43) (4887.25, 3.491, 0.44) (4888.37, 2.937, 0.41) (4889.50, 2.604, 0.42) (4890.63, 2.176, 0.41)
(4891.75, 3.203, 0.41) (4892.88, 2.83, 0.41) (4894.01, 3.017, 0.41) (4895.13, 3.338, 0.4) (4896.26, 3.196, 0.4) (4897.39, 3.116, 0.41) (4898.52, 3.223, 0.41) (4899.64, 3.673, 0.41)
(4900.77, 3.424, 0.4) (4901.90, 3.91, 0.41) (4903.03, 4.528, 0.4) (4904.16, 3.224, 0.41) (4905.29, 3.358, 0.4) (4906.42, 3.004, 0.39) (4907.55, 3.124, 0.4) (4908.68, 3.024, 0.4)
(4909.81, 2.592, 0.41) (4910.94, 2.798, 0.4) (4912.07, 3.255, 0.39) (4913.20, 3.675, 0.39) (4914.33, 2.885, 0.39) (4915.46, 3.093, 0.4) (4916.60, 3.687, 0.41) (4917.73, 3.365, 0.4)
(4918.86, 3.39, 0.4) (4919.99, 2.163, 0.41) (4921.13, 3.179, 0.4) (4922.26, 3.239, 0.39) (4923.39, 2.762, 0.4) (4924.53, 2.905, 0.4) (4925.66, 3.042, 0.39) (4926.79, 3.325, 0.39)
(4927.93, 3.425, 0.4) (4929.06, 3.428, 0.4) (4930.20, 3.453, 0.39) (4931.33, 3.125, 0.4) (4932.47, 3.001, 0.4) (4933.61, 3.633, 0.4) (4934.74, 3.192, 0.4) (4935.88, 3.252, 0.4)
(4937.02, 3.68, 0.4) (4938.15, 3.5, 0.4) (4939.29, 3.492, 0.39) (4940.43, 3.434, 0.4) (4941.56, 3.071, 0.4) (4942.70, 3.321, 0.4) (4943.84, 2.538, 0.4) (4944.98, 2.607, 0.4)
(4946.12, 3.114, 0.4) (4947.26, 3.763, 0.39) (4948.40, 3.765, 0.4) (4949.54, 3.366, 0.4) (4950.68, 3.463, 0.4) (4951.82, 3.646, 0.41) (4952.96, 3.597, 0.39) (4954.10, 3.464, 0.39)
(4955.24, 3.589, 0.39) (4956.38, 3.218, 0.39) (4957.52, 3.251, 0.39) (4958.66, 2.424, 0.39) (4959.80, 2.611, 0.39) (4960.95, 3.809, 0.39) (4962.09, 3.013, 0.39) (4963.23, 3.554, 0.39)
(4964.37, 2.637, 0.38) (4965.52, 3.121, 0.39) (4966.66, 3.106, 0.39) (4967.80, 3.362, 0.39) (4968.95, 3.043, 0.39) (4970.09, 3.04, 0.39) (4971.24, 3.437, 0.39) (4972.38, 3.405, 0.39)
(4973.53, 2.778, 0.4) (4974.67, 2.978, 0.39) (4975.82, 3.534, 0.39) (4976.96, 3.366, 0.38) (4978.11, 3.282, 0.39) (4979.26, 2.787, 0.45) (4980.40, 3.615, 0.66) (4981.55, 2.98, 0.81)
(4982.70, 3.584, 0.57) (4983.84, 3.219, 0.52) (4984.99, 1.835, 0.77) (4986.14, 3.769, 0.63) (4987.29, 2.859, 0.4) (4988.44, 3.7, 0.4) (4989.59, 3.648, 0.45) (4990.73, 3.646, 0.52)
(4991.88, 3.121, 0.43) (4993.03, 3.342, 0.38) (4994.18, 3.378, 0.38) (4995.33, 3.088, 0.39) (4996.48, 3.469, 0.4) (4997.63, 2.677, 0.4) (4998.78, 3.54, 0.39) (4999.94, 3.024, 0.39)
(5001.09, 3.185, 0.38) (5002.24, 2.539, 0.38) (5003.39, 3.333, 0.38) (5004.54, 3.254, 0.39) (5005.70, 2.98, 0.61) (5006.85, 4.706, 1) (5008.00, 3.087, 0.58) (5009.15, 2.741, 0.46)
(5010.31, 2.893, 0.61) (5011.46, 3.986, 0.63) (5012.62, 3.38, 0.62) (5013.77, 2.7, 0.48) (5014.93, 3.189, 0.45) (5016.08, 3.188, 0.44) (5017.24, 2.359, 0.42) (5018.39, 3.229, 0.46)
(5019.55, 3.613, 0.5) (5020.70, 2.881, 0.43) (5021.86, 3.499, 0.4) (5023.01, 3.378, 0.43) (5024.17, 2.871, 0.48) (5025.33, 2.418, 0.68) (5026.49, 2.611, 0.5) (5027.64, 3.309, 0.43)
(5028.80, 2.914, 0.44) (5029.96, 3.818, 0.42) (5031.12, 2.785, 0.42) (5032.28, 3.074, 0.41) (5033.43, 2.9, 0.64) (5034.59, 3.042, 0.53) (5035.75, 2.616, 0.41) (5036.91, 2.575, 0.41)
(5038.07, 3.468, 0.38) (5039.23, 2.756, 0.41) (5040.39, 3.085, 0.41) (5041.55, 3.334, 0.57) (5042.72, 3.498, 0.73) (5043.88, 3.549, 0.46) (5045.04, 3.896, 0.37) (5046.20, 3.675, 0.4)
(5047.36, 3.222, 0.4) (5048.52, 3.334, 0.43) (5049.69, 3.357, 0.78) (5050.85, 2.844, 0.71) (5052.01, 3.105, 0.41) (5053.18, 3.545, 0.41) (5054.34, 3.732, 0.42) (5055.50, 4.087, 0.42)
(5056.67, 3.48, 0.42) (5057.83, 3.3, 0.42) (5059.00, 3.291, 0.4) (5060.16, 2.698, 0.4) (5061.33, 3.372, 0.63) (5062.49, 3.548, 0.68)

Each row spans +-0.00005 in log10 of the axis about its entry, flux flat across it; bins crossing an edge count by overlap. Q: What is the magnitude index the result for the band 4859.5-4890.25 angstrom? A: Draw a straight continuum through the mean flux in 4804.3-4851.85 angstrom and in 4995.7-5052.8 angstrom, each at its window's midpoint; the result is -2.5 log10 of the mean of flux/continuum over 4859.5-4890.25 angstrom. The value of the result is 0.12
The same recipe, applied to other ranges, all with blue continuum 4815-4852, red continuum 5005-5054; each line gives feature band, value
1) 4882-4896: 0.14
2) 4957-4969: 0.04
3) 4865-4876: 0.11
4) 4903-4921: 0.01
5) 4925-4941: -0.05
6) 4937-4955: -0.06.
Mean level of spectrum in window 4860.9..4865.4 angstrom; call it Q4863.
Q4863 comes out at 2.91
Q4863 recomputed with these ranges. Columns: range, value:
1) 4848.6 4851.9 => 2.92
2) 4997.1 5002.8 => 2.99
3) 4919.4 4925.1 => 2.85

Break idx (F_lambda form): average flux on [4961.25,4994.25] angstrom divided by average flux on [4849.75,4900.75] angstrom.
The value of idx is 1.10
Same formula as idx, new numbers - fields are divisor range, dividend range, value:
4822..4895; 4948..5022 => 1.07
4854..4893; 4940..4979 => 1.13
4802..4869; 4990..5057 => 1.03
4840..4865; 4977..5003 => 1.08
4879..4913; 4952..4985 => 1.03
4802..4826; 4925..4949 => 1.01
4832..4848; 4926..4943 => 1.07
